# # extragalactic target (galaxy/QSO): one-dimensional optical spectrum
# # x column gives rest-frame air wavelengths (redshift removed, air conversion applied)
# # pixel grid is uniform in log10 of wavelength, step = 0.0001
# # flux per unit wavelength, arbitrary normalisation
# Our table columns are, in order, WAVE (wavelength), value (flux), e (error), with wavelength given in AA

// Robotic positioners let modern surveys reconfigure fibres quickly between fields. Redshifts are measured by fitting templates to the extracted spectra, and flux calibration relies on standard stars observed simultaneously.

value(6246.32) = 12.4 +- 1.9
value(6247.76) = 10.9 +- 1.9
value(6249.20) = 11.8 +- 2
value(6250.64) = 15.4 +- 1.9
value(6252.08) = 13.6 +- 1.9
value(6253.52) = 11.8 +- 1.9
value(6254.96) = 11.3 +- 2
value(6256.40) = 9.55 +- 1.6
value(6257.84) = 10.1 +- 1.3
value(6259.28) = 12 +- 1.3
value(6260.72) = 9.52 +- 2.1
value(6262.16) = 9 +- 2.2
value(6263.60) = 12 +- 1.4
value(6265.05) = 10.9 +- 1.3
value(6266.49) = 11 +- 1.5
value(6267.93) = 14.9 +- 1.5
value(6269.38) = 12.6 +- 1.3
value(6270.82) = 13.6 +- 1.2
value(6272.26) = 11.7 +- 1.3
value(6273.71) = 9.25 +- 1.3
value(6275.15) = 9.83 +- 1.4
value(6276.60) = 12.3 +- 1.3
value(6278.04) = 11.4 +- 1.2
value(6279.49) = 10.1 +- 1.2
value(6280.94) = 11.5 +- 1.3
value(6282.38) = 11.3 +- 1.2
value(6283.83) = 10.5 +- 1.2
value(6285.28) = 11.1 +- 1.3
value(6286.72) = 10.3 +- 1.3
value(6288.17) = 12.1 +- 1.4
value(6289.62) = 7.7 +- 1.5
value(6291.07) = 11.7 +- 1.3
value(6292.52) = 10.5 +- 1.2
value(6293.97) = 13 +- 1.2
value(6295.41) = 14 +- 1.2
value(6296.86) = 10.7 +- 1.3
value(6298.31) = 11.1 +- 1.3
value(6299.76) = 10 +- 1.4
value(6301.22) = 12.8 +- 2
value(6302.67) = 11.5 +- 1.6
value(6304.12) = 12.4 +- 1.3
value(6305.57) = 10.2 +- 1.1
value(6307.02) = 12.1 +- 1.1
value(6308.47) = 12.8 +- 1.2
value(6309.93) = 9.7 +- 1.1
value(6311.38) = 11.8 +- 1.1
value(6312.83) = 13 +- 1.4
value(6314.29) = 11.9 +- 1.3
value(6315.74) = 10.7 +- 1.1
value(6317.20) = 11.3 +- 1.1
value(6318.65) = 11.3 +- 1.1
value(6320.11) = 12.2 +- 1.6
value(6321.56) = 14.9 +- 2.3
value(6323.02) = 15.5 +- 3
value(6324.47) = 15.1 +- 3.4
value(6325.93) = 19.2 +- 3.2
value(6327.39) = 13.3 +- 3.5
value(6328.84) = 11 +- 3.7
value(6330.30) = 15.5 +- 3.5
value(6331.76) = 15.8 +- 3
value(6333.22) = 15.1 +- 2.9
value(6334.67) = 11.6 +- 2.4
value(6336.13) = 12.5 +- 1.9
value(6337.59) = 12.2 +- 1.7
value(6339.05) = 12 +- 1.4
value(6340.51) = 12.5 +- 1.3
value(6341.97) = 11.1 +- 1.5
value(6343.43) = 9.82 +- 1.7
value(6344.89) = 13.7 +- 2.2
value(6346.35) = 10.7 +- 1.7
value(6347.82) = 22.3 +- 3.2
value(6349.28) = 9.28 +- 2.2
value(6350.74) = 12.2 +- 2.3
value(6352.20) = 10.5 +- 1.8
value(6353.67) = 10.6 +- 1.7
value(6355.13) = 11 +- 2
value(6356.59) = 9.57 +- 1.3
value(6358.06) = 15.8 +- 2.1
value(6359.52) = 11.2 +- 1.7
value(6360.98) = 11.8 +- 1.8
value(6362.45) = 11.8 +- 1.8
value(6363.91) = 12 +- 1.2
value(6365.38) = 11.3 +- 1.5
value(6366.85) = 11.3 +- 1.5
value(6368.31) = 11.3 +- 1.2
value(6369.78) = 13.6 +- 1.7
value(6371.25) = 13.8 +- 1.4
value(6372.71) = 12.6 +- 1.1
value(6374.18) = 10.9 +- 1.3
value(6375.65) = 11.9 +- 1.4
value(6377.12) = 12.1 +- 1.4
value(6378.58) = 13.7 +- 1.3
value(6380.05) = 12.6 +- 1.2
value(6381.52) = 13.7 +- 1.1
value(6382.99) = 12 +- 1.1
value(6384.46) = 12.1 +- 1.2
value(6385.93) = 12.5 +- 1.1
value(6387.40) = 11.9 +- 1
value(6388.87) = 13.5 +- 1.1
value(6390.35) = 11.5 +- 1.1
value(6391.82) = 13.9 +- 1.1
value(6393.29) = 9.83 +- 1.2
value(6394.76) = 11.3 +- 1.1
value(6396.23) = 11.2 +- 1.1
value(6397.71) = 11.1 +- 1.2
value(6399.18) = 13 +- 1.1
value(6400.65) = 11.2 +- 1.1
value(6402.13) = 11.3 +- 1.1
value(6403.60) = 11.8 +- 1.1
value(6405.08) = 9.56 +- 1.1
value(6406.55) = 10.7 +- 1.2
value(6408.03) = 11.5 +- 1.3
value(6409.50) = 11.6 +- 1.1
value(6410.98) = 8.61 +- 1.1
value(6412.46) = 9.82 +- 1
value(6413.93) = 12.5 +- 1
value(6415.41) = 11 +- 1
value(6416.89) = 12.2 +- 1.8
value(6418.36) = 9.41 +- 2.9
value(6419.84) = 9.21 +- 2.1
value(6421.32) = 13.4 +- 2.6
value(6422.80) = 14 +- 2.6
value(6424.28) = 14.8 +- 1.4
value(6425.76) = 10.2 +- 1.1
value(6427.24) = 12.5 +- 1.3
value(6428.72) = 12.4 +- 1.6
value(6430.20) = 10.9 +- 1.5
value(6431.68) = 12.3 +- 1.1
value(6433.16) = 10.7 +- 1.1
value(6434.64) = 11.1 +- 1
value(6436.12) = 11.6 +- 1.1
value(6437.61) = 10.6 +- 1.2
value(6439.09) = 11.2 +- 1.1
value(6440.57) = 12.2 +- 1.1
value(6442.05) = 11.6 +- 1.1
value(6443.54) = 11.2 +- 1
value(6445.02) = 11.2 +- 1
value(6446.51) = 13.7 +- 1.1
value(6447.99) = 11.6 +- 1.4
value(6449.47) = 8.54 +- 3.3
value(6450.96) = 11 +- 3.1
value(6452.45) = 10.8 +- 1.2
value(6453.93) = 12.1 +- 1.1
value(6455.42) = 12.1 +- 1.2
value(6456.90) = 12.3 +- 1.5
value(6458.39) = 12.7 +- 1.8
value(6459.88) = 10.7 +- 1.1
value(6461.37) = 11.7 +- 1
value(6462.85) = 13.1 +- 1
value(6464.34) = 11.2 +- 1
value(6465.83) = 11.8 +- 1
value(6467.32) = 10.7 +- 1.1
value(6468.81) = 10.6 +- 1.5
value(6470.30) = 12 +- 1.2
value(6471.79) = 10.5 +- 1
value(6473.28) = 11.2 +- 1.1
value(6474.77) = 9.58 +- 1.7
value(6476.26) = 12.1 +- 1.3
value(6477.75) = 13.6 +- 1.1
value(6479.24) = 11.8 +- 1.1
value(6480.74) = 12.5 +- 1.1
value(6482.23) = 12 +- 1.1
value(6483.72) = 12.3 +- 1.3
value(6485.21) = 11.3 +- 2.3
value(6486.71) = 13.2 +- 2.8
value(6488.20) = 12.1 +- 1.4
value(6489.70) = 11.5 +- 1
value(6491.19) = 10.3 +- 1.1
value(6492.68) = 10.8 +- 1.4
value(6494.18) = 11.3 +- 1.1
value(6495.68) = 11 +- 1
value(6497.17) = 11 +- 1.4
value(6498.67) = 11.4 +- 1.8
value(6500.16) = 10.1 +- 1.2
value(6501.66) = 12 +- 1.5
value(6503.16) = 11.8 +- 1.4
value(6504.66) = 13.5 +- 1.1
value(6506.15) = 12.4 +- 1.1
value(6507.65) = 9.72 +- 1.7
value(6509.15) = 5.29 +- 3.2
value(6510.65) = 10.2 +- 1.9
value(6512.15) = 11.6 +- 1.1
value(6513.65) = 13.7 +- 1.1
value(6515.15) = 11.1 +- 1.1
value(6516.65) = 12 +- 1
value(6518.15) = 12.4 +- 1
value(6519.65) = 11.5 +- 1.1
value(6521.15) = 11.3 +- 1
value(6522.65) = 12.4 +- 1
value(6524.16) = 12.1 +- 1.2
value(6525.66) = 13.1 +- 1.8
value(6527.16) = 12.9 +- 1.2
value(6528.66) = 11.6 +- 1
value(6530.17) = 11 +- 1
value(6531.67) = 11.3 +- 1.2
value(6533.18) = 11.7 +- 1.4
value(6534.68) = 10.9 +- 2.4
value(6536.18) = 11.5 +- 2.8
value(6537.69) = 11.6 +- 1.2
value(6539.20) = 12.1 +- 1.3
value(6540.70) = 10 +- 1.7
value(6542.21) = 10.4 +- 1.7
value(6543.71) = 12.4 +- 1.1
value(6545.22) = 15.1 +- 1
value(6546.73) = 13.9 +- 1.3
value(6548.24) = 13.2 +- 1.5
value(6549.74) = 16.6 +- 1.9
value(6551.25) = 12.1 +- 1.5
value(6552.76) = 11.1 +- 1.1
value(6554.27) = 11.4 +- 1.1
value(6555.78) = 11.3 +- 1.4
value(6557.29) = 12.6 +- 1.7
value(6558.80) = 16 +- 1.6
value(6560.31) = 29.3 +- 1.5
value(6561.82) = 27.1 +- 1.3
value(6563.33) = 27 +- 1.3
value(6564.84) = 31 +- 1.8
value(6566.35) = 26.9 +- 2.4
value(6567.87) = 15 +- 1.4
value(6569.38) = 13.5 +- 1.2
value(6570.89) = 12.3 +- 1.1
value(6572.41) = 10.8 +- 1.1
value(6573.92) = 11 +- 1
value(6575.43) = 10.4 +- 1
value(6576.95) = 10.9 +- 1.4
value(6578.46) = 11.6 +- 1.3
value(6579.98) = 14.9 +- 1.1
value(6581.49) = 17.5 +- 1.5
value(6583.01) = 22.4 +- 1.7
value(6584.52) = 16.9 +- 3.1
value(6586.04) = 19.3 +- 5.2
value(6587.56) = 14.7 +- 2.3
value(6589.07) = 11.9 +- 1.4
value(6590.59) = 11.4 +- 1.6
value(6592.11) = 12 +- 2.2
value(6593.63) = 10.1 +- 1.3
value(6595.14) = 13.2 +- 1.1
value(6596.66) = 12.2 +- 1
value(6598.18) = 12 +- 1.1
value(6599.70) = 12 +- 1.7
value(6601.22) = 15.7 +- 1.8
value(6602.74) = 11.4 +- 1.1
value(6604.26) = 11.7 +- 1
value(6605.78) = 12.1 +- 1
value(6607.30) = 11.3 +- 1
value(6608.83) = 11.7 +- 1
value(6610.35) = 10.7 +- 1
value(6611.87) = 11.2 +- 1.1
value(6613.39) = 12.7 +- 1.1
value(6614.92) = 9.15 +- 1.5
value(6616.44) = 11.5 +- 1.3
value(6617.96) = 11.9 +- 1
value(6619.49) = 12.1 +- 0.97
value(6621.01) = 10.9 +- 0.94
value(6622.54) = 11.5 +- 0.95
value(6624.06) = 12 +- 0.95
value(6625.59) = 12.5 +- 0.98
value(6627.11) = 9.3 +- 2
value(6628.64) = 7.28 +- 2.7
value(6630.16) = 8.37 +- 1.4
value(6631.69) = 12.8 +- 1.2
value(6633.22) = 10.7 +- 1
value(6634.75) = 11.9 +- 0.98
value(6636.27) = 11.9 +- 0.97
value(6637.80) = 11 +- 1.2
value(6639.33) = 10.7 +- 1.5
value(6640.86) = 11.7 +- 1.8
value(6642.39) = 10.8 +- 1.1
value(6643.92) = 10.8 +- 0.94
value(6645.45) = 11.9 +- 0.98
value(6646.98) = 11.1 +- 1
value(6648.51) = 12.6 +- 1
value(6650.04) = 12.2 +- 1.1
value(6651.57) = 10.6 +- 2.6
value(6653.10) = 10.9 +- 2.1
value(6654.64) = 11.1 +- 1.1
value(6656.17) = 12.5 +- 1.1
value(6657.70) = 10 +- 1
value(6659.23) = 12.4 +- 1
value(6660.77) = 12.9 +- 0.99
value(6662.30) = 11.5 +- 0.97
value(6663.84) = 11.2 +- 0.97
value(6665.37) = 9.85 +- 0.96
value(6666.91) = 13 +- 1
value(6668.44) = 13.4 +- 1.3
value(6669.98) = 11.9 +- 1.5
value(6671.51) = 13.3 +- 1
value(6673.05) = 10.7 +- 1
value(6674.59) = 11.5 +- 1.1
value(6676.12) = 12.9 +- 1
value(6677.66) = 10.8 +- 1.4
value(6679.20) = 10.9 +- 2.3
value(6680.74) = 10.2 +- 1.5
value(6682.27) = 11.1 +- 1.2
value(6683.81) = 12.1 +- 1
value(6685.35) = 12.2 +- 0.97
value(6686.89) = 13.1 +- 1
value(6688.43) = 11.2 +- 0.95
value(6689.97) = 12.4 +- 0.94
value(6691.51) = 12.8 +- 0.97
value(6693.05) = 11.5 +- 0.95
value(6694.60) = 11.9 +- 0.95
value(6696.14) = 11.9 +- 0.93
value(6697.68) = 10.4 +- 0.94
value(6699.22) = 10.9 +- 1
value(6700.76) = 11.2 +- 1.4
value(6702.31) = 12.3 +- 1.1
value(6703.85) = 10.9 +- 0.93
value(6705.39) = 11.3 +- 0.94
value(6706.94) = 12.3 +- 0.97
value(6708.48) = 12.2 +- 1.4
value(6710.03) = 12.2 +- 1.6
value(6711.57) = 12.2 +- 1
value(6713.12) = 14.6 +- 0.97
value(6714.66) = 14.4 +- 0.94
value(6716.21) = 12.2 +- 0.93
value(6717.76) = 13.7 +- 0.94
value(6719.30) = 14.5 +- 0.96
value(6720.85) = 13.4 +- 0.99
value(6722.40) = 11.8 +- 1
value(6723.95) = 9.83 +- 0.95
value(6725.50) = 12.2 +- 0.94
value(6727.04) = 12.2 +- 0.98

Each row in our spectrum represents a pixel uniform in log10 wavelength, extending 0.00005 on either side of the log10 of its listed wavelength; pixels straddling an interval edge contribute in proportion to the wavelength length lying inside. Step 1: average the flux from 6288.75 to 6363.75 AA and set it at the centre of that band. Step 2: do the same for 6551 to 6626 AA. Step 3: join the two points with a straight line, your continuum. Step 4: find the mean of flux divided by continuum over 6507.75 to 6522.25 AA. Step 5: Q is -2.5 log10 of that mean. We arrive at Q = 0.24 mag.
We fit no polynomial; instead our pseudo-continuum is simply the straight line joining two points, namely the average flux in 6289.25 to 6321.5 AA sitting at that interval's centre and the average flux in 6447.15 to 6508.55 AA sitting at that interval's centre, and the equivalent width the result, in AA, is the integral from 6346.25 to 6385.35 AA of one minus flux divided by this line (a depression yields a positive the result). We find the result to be -2.5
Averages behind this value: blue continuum 11.6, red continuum 11.5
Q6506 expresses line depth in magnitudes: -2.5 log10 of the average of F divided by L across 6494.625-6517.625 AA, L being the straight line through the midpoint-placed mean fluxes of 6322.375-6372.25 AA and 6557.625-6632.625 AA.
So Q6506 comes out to 0.22 mag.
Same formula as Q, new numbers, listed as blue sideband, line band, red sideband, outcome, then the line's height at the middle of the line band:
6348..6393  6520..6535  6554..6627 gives 0.16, 13.7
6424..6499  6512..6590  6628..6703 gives -0.24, 11.5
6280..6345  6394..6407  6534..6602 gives 0.16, 13.1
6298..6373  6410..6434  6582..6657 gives 0.08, 12.3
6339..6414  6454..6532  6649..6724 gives 0.03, 11.9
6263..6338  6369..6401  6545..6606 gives 0.07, 13.1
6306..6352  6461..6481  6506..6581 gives 0.16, 13.4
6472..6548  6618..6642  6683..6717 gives 0.09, 11.9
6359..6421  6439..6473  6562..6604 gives 0.12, 12.9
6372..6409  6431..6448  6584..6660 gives 0.03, 11.9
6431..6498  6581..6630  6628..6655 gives -0.12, 11.1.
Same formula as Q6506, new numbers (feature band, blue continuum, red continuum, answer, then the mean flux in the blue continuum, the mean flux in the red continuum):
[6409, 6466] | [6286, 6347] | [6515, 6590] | 0.164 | 12.3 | 14.4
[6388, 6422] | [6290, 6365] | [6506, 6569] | 0.154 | 12.4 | 14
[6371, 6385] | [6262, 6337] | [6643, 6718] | -0.042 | 12.1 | 11.8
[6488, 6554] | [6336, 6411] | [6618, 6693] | 0.001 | 12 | 11.5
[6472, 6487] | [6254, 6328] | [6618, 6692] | -0.025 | 11.7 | 11.5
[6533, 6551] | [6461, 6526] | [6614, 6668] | -0.096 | 11.5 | 11.2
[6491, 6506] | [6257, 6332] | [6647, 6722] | 0.049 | 11.9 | 12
